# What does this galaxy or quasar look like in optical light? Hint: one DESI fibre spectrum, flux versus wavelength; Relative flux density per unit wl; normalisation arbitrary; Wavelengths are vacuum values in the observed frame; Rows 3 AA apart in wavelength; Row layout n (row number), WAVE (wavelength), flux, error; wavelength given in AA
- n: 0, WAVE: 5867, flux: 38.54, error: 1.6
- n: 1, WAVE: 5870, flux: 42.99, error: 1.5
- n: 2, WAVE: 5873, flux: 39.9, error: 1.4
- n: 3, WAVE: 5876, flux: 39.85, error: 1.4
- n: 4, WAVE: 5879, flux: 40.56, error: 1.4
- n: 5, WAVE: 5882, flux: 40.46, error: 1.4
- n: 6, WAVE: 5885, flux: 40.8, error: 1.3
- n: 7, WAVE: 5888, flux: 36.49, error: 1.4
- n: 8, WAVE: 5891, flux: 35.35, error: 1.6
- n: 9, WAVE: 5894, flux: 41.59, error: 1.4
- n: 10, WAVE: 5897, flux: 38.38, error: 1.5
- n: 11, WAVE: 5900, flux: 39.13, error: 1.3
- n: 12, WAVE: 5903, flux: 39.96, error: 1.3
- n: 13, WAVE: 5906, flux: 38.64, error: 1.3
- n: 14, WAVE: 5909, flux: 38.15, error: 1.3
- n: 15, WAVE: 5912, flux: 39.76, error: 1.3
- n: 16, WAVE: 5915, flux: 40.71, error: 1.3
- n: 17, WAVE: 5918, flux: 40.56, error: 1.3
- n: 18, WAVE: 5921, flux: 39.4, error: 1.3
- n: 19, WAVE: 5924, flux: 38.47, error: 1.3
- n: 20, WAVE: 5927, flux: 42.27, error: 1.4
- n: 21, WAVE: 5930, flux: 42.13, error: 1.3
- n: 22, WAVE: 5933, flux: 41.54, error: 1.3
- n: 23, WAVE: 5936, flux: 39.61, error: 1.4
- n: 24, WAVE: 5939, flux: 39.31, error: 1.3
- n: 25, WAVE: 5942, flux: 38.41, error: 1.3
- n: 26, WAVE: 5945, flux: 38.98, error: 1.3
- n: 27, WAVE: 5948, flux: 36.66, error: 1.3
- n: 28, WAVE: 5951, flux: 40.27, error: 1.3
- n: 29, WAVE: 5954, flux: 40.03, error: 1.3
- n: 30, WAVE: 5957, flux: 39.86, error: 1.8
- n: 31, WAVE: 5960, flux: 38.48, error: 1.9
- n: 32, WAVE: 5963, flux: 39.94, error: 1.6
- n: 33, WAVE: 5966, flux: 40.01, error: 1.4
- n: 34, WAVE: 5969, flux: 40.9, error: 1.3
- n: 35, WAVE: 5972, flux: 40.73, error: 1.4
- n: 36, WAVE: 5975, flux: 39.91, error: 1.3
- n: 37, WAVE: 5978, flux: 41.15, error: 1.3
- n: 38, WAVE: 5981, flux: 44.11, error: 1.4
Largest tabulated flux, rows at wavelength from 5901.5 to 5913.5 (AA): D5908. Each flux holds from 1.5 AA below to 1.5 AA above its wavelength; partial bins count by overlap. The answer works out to 39.96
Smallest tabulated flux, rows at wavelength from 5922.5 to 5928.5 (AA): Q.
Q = 38.47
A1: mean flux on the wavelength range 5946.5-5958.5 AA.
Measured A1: 39.2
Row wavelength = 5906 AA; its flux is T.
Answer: 38.64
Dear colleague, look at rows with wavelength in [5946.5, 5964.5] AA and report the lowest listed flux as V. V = 36.66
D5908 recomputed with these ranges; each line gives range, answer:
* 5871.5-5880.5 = 40.56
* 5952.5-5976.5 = 40.9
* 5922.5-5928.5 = 42.27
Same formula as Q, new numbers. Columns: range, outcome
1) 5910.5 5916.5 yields 39.76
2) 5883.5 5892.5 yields 35.35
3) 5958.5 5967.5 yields 38.48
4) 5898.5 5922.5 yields 38.15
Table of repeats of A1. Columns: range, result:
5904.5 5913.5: 38.8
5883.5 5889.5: 38.6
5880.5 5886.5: 40.6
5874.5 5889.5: 39.6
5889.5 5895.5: 38.5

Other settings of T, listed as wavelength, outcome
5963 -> 39.94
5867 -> 38.54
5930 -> 42.13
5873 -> 39.9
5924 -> 38.47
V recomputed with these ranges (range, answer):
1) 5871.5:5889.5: 36.49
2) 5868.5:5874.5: 39.9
